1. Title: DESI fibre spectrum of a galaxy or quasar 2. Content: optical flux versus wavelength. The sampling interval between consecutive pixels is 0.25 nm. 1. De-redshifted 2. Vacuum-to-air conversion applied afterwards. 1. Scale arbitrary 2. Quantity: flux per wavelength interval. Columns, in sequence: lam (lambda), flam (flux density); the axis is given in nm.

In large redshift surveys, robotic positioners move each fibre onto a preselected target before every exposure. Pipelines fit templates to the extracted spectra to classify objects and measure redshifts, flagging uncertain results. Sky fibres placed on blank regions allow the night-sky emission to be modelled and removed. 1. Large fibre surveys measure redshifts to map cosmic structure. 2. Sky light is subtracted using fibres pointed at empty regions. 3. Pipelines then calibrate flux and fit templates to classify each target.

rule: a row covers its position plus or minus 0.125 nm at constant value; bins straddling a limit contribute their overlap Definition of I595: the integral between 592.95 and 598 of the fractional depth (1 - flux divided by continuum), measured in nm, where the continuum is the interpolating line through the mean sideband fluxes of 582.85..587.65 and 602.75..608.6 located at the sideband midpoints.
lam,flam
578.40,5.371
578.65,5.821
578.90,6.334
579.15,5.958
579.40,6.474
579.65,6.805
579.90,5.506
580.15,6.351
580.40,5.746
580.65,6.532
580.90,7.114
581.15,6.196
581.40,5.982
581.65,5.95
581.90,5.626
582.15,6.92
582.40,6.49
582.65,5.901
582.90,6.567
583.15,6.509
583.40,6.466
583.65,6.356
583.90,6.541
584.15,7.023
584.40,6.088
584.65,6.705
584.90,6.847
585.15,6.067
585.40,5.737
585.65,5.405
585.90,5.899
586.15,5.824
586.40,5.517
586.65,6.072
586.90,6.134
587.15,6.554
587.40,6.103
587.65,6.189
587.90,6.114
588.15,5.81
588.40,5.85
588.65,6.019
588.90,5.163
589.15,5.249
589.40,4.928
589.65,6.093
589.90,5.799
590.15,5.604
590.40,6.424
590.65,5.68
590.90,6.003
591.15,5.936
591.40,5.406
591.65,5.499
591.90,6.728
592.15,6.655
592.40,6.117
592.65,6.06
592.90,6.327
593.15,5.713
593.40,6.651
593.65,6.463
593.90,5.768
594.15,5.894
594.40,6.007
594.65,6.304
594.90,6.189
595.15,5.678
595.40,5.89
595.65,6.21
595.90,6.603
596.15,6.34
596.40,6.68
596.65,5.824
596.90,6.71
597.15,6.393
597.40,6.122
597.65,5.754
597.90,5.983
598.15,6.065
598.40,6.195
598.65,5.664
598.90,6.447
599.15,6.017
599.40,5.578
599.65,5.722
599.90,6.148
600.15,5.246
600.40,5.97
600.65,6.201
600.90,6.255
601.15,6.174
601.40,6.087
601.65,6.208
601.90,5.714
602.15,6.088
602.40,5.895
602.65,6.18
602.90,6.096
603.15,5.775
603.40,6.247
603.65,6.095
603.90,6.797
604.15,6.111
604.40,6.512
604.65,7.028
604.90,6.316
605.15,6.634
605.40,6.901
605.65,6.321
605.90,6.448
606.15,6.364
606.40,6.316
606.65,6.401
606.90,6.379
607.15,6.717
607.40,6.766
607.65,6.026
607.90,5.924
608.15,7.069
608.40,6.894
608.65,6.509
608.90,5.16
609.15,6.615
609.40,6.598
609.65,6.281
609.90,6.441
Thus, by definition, 0.14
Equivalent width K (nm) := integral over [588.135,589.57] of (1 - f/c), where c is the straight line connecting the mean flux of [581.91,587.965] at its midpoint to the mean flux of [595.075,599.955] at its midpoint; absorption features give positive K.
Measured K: 0.16 nm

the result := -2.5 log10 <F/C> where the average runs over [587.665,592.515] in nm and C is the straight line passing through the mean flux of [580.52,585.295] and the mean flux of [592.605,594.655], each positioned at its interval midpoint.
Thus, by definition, 0.07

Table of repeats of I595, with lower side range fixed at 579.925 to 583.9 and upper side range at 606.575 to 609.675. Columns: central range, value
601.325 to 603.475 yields 0.12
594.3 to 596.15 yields 0.06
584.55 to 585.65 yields 0.02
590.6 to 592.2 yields 0.09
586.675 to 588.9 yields 0.10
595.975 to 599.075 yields 0.09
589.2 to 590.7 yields 0.14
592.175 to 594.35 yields 0.07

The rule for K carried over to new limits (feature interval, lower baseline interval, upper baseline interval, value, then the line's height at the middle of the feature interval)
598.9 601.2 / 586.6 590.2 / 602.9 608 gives 0.103 nm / 6.22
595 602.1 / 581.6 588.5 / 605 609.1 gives 0.302 nm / 6.34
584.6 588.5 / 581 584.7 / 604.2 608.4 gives 0.206 nm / 6.38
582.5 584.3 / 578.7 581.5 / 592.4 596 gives -0.071 nm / 6.23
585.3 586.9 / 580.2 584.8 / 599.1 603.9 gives 0.135 nm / 6.3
